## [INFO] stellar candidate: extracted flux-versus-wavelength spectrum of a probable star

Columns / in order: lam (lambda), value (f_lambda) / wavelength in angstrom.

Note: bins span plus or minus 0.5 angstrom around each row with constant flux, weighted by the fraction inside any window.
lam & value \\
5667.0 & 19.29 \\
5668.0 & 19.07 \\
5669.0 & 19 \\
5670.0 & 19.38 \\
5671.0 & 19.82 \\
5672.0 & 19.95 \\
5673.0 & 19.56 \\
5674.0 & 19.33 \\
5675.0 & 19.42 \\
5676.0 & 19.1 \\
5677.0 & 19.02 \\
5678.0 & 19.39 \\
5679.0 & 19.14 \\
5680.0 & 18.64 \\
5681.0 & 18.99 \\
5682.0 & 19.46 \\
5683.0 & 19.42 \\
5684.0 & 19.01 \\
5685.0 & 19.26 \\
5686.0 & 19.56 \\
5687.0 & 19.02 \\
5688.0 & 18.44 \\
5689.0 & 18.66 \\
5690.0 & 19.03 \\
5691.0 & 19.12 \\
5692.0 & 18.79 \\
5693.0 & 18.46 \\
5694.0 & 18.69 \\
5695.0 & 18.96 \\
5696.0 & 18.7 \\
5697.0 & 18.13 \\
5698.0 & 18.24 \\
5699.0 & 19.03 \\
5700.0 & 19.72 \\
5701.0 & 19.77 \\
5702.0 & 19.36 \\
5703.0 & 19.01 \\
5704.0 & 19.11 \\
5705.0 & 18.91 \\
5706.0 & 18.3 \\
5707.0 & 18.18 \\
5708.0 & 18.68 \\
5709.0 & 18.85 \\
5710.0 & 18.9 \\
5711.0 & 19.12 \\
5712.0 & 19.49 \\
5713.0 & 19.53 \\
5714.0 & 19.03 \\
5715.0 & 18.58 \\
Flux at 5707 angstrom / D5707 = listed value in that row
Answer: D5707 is 18.18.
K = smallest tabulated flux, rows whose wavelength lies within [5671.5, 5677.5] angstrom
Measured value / 19.02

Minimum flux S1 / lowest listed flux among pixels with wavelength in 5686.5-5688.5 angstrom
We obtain 18.44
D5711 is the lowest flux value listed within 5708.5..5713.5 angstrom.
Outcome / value 18.85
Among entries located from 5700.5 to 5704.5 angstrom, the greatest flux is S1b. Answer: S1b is 19.77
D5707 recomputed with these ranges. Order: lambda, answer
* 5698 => 18.24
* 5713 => 19.53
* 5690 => 19.03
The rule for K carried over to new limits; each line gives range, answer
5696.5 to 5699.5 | 18.13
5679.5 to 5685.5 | 18.64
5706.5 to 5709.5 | 18.18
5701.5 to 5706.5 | 18.3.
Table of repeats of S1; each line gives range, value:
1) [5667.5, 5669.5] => 19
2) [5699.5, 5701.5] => 19.72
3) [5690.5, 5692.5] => 18.79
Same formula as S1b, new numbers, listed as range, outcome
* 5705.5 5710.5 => 18.9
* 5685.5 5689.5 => 19.56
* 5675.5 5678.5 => 19.39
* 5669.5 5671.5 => 19.82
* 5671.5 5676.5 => 19.95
